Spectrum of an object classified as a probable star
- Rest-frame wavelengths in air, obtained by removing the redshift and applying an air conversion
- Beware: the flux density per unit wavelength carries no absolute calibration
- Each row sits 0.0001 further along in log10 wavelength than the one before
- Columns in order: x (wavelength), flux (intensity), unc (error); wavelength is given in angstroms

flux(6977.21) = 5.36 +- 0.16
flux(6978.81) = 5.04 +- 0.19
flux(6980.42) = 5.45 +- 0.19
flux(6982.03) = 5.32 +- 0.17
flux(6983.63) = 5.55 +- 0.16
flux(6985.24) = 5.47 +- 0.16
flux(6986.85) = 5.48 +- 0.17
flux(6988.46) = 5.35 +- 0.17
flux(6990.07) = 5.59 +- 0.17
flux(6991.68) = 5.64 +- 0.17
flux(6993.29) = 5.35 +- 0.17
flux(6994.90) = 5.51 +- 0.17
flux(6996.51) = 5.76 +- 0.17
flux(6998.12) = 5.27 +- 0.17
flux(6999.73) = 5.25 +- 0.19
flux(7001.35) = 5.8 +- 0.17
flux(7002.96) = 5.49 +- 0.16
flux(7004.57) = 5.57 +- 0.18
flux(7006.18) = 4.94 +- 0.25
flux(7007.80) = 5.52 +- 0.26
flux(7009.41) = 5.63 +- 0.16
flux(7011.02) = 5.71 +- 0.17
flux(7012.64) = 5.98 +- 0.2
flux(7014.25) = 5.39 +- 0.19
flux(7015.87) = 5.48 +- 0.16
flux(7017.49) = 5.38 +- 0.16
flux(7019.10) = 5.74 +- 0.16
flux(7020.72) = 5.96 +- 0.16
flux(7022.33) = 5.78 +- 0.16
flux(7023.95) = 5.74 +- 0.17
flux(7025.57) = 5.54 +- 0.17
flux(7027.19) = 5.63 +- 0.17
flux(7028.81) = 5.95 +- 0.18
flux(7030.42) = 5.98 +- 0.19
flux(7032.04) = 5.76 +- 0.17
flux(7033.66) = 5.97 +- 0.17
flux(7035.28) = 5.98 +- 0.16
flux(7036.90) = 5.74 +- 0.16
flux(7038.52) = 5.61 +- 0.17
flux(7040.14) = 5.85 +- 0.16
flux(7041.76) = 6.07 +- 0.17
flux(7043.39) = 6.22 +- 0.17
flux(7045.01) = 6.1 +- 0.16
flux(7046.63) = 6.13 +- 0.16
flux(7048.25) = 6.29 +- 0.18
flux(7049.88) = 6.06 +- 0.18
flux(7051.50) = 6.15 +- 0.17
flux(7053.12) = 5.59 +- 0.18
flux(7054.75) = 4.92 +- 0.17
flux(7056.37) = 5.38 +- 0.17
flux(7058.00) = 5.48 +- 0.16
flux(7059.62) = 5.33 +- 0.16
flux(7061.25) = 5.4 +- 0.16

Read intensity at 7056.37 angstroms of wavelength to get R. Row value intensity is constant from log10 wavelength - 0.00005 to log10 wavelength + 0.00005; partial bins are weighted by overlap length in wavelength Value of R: 5.38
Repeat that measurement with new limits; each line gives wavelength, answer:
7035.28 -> 5.98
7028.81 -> 5.95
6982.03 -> 5.32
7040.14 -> 5.85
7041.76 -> 6.07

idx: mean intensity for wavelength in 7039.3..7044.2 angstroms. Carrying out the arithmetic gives 6.04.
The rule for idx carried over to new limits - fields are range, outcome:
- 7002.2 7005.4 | 5.54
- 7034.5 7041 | 5.8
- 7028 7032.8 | 5.91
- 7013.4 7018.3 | 5.42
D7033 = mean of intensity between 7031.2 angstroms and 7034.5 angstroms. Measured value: 5.86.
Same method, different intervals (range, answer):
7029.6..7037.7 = 5.89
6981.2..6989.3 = 5.44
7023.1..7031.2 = 5.77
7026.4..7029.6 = 5.79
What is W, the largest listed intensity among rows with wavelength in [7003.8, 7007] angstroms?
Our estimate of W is 5.57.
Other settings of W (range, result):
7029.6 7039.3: 5.98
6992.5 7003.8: 5.8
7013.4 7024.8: 5.96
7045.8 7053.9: 6.29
